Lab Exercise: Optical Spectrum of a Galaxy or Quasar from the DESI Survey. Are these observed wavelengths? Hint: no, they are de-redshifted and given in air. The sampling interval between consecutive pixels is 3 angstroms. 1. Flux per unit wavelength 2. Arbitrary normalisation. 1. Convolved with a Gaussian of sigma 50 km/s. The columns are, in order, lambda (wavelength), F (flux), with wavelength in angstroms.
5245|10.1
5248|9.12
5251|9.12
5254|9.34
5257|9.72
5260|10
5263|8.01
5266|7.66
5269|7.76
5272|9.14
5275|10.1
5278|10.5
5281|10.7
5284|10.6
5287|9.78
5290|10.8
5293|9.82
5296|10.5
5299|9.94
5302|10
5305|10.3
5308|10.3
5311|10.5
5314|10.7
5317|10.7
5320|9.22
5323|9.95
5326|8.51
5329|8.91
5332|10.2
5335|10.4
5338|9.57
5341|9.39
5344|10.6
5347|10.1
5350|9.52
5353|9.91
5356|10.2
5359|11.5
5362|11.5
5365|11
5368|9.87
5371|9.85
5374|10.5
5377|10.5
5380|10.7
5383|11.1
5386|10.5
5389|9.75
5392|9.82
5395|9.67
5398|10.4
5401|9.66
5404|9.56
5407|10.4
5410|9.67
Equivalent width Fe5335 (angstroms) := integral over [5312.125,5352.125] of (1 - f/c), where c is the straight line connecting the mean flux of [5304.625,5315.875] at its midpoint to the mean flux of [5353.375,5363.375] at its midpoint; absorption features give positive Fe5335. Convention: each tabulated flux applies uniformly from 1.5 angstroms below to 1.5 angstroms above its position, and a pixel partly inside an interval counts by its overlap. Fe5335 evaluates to 3.2 angstroms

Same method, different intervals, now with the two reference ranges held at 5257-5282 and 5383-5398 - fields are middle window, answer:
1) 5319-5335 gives 0.3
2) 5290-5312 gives -1.8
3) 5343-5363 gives -1.3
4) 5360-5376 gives -1.0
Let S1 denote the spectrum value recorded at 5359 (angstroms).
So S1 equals 11.5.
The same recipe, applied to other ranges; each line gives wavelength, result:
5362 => 11.5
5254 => 9.34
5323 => 9.95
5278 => 10.5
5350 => 9.52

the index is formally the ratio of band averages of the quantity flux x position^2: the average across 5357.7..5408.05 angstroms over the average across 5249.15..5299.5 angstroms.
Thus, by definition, 1.1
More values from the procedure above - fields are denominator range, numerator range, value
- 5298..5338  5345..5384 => 1.07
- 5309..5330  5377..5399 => 1.08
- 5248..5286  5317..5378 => 1.11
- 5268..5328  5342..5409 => 1.06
